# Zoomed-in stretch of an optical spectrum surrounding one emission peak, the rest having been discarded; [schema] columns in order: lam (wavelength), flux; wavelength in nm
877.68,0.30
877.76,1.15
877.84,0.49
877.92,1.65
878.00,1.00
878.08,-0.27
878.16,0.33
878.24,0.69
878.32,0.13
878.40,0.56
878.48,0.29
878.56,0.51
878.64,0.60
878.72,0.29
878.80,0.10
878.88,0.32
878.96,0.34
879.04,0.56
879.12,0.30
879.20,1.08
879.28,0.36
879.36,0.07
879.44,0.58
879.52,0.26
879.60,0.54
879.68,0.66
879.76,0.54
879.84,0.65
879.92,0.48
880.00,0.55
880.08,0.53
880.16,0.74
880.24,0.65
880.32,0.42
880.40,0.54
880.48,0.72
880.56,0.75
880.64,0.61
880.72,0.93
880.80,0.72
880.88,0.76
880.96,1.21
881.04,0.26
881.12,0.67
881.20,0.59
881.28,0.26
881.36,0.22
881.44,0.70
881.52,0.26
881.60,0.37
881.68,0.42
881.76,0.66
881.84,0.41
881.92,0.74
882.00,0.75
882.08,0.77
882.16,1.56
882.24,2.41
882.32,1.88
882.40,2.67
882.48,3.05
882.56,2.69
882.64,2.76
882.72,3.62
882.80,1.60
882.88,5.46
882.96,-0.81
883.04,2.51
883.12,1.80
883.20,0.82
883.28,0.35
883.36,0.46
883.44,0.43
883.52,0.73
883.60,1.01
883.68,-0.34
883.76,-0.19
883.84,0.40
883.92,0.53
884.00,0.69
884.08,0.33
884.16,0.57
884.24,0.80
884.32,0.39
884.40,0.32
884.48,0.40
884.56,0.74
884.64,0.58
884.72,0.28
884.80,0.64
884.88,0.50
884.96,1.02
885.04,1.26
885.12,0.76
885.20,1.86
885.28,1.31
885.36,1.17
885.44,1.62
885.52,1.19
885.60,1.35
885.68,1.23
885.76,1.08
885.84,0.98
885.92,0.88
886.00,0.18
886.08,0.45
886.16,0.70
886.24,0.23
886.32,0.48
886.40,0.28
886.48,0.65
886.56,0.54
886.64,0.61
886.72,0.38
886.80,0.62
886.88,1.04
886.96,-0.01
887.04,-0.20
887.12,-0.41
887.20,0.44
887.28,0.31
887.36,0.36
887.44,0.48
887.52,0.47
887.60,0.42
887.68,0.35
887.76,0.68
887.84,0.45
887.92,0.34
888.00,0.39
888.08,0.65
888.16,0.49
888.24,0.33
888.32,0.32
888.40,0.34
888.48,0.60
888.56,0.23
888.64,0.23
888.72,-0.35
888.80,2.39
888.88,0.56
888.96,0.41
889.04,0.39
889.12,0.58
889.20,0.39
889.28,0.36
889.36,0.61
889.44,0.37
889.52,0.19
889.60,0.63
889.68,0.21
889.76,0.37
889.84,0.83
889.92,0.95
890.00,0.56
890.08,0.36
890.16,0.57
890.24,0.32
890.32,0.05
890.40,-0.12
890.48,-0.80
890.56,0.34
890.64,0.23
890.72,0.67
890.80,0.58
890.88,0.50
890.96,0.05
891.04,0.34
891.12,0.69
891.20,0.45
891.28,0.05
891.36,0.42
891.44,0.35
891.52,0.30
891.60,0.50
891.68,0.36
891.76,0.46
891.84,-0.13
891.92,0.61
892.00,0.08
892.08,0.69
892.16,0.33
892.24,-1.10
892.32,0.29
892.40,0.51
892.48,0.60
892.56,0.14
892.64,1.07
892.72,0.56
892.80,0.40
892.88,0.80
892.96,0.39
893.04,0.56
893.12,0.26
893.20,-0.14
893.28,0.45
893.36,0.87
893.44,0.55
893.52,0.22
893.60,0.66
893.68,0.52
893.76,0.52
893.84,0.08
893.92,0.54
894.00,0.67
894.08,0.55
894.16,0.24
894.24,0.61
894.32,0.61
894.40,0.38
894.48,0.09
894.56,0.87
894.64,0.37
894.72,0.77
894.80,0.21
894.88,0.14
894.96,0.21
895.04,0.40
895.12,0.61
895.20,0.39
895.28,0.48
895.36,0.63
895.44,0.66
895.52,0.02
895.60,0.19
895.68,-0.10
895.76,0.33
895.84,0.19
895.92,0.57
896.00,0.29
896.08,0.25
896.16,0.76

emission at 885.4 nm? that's [N II] 6583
